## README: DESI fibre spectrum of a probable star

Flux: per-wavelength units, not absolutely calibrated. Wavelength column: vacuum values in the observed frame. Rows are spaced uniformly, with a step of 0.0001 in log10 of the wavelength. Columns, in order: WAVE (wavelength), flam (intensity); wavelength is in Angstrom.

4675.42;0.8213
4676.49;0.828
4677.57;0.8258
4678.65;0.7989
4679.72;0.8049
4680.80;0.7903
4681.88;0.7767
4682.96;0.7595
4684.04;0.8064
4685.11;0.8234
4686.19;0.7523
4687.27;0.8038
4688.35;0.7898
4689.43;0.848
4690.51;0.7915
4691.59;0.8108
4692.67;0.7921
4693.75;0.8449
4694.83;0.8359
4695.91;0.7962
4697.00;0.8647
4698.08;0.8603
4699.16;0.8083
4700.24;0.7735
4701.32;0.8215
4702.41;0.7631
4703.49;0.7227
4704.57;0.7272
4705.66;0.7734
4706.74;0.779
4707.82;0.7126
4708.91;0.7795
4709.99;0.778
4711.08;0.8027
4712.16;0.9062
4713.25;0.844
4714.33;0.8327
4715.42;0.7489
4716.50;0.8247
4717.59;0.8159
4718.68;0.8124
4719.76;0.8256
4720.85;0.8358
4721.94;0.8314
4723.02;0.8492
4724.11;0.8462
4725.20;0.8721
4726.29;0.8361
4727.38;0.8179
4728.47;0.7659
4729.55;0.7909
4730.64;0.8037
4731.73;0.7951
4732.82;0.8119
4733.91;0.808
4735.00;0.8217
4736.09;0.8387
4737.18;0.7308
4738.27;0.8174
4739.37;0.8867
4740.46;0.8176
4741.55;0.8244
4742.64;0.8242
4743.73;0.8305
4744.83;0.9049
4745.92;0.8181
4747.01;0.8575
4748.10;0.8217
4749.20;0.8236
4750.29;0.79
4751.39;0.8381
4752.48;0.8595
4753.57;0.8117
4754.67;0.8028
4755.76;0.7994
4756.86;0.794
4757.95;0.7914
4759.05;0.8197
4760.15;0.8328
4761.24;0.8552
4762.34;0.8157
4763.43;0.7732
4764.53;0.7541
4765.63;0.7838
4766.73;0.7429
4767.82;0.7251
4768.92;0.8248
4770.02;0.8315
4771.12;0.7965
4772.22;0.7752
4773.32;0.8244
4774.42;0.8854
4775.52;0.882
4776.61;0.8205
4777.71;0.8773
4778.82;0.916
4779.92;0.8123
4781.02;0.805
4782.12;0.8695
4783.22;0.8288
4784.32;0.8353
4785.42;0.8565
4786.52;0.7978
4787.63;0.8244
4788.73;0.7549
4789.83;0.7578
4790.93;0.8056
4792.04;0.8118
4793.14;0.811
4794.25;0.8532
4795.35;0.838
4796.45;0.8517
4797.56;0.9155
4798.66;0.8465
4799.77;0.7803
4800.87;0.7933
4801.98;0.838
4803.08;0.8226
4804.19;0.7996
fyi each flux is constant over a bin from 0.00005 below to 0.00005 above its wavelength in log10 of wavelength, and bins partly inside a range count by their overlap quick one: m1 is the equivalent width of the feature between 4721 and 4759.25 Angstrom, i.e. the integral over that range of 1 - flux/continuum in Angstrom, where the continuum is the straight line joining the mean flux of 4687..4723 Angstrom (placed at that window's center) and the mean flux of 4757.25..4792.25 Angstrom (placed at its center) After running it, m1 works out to -0.5 Angstrom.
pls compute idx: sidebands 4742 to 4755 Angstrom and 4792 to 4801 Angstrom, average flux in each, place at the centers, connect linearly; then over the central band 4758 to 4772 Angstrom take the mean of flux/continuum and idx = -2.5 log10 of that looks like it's 0.05 mag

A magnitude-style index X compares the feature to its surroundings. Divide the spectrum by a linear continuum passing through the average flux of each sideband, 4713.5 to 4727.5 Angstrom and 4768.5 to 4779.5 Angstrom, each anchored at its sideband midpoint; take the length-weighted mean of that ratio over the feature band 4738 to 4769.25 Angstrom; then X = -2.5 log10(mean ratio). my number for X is 0.029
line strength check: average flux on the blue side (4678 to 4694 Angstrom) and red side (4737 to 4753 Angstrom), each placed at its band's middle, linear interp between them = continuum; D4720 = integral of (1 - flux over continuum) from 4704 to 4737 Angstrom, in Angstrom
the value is 0.4 Angstrom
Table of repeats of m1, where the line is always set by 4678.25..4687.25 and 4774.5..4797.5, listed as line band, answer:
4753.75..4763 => 0.10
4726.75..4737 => 0.09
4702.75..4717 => 0.27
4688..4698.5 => -0.38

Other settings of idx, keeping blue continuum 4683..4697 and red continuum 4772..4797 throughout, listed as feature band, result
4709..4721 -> -0.01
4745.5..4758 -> 0.01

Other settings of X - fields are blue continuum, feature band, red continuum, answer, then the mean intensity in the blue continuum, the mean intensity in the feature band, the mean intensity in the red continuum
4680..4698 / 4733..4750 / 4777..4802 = -0.01 mag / 0.807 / 0.827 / 0.829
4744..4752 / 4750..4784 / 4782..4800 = 0.02 mag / 0.836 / 0.818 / 0.826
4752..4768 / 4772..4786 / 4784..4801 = -0.05 mag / 0.799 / 0.847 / 0.821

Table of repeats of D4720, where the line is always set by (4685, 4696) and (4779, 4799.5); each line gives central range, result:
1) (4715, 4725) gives -0.1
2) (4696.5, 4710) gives 0.5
